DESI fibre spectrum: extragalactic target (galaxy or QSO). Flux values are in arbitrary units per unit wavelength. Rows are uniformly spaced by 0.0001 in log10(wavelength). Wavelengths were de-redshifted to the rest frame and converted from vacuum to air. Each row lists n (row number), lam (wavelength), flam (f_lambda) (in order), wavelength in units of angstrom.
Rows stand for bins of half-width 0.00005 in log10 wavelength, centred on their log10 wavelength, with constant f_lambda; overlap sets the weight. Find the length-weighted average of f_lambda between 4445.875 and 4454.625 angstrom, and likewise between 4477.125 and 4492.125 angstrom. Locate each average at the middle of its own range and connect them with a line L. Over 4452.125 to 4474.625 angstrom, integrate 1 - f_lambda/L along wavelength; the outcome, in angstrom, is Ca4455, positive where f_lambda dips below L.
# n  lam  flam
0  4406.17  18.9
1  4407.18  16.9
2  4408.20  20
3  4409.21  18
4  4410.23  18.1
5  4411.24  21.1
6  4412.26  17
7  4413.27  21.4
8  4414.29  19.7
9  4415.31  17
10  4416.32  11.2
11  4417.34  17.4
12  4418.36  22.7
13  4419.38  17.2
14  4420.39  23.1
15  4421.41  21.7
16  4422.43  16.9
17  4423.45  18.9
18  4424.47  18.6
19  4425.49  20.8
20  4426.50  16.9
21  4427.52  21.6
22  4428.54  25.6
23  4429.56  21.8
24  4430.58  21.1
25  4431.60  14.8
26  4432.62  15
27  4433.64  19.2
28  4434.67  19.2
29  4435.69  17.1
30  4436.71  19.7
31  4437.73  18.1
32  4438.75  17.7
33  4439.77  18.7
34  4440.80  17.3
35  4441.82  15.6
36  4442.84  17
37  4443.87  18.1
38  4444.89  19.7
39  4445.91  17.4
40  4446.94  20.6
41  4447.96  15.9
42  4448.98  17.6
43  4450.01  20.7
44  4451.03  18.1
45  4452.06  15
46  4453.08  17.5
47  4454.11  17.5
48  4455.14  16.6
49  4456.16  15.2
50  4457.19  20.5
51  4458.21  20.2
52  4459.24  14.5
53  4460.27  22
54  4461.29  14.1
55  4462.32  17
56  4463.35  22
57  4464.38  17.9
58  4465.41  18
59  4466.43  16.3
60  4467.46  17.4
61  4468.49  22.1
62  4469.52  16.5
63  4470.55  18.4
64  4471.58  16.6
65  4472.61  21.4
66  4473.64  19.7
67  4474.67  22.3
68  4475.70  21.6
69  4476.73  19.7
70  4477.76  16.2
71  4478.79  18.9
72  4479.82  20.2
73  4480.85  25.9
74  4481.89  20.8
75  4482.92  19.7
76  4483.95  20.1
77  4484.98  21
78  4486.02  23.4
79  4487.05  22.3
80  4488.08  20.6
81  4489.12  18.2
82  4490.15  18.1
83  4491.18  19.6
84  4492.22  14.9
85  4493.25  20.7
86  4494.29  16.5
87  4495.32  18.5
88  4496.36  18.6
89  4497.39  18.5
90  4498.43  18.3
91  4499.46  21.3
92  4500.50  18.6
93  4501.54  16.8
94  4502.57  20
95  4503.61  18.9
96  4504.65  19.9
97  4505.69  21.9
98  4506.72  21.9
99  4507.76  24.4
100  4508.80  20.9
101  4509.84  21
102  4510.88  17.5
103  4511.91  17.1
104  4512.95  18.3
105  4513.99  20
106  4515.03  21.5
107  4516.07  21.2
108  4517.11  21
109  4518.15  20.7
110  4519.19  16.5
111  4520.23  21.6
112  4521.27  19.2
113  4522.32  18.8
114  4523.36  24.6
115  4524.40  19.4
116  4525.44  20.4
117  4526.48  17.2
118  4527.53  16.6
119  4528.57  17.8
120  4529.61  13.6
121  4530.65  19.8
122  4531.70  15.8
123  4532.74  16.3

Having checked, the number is 0.7 angstrom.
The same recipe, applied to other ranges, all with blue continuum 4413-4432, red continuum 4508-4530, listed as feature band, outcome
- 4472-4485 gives -0.77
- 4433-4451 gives 1.12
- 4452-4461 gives 0.78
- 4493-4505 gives 0.34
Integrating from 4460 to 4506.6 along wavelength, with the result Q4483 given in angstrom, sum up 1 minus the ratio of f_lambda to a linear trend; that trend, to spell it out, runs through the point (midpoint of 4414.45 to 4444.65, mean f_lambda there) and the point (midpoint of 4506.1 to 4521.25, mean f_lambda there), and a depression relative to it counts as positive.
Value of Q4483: 0.7 angstrom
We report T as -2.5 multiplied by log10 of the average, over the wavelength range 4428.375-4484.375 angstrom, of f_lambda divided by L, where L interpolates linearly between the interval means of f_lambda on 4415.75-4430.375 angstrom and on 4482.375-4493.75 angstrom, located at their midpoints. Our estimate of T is 0.06 mag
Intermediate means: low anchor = 19.6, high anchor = 19.9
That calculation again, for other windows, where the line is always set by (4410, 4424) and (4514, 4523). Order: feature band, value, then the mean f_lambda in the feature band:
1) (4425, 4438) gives -0.02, 19.3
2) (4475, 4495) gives -0.01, 19.9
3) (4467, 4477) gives 0.00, 19.6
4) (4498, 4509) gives -0.02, 20.3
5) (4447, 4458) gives 0.09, 17.7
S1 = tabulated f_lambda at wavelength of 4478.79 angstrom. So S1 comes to 18.9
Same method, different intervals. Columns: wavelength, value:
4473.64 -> 19.7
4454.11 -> 17.5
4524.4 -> 19.4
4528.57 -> 17.8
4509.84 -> 21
